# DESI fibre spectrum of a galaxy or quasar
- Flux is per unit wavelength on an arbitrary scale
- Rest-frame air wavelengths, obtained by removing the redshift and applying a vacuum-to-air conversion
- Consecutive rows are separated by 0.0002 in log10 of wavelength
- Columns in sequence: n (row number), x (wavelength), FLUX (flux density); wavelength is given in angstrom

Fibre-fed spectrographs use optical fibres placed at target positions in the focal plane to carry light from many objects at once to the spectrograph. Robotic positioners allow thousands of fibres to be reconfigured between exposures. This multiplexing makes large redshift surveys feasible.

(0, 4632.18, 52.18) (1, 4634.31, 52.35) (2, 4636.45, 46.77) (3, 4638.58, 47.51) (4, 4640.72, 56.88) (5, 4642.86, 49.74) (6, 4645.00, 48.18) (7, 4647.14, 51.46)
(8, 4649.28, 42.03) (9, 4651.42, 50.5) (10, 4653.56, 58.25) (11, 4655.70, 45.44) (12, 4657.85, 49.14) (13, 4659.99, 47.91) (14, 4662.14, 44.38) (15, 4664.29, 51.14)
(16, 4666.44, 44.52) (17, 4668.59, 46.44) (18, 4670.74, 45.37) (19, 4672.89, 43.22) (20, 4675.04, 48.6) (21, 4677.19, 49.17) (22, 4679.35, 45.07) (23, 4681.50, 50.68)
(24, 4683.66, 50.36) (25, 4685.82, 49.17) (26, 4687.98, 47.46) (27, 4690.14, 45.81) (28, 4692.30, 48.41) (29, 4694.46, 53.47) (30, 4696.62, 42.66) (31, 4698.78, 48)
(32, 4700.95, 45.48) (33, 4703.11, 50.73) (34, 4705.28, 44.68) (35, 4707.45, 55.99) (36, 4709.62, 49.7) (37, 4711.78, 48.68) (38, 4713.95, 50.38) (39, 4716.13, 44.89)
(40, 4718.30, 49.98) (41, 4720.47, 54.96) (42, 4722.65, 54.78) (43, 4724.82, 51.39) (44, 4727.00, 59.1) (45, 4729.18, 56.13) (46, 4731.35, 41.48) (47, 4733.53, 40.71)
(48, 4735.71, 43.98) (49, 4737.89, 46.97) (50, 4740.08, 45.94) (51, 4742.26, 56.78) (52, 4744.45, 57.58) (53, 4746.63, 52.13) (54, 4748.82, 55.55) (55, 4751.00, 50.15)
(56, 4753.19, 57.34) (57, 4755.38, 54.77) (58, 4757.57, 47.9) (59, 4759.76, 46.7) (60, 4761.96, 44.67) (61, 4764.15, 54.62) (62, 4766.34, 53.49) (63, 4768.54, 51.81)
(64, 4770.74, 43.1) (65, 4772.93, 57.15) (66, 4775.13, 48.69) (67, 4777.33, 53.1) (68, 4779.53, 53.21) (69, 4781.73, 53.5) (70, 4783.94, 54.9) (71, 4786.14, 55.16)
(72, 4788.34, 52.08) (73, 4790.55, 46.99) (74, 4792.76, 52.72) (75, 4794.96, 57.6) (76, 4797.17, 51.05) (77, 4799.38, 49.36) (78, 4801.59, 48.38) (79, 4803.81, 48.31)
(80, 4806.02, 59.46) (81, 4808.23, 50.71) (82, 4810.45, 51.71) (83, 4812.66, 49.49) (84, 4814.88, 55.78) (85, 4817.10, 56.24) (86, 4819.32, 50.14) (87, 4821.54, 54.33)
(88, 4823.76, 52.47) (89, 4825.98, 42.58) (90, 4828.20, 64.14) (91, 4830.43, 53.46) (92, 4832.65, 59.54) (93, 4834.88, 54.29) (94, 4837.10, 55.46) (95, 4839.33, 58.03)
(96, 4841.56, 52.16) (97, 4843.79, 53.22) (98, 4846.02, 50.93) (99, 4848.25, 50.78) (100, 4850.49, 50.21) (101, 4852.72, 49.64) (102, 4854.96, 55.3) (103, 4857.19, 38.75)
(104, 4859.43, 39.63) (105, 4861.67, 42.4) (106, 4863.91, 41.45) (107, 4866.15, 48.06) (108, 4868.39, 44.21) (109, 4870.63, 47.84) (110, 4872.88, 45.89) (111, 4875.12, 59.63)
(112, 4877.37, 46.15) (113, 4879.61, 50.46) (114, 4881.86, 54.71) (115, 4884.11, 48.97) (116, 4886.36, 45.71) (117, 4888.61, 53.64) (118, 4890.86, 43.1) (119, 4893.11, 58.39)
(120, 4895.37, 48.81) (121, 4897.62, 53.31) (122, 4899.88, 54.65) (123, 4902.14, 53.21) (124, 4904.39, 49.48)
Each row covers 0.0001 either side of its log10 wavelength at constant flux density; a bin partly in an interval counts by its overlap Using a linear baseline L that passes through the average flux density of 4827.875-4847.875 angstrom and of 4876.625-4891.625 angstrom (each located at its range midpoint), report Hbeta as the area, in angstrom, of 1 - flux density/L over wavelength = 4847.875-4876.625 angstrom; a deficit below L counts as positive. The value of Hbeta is 2.7 angstrom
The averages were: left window 55.2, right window 49.2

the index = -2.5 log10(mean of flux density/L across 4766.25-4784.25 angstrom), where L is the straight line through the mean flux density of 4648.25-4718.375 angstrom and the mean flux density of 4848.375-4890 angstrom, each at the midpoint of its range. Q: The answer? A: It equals -0.08 mag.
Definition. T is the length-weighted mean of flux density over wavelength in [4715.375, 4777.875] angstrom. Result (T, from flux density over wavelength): 50.9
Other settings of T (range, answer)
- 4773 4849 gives 53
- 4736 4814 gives 51.7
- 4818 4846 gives 54.1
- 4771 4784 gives 52.6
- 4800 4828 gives 52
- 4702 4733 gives 50.7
